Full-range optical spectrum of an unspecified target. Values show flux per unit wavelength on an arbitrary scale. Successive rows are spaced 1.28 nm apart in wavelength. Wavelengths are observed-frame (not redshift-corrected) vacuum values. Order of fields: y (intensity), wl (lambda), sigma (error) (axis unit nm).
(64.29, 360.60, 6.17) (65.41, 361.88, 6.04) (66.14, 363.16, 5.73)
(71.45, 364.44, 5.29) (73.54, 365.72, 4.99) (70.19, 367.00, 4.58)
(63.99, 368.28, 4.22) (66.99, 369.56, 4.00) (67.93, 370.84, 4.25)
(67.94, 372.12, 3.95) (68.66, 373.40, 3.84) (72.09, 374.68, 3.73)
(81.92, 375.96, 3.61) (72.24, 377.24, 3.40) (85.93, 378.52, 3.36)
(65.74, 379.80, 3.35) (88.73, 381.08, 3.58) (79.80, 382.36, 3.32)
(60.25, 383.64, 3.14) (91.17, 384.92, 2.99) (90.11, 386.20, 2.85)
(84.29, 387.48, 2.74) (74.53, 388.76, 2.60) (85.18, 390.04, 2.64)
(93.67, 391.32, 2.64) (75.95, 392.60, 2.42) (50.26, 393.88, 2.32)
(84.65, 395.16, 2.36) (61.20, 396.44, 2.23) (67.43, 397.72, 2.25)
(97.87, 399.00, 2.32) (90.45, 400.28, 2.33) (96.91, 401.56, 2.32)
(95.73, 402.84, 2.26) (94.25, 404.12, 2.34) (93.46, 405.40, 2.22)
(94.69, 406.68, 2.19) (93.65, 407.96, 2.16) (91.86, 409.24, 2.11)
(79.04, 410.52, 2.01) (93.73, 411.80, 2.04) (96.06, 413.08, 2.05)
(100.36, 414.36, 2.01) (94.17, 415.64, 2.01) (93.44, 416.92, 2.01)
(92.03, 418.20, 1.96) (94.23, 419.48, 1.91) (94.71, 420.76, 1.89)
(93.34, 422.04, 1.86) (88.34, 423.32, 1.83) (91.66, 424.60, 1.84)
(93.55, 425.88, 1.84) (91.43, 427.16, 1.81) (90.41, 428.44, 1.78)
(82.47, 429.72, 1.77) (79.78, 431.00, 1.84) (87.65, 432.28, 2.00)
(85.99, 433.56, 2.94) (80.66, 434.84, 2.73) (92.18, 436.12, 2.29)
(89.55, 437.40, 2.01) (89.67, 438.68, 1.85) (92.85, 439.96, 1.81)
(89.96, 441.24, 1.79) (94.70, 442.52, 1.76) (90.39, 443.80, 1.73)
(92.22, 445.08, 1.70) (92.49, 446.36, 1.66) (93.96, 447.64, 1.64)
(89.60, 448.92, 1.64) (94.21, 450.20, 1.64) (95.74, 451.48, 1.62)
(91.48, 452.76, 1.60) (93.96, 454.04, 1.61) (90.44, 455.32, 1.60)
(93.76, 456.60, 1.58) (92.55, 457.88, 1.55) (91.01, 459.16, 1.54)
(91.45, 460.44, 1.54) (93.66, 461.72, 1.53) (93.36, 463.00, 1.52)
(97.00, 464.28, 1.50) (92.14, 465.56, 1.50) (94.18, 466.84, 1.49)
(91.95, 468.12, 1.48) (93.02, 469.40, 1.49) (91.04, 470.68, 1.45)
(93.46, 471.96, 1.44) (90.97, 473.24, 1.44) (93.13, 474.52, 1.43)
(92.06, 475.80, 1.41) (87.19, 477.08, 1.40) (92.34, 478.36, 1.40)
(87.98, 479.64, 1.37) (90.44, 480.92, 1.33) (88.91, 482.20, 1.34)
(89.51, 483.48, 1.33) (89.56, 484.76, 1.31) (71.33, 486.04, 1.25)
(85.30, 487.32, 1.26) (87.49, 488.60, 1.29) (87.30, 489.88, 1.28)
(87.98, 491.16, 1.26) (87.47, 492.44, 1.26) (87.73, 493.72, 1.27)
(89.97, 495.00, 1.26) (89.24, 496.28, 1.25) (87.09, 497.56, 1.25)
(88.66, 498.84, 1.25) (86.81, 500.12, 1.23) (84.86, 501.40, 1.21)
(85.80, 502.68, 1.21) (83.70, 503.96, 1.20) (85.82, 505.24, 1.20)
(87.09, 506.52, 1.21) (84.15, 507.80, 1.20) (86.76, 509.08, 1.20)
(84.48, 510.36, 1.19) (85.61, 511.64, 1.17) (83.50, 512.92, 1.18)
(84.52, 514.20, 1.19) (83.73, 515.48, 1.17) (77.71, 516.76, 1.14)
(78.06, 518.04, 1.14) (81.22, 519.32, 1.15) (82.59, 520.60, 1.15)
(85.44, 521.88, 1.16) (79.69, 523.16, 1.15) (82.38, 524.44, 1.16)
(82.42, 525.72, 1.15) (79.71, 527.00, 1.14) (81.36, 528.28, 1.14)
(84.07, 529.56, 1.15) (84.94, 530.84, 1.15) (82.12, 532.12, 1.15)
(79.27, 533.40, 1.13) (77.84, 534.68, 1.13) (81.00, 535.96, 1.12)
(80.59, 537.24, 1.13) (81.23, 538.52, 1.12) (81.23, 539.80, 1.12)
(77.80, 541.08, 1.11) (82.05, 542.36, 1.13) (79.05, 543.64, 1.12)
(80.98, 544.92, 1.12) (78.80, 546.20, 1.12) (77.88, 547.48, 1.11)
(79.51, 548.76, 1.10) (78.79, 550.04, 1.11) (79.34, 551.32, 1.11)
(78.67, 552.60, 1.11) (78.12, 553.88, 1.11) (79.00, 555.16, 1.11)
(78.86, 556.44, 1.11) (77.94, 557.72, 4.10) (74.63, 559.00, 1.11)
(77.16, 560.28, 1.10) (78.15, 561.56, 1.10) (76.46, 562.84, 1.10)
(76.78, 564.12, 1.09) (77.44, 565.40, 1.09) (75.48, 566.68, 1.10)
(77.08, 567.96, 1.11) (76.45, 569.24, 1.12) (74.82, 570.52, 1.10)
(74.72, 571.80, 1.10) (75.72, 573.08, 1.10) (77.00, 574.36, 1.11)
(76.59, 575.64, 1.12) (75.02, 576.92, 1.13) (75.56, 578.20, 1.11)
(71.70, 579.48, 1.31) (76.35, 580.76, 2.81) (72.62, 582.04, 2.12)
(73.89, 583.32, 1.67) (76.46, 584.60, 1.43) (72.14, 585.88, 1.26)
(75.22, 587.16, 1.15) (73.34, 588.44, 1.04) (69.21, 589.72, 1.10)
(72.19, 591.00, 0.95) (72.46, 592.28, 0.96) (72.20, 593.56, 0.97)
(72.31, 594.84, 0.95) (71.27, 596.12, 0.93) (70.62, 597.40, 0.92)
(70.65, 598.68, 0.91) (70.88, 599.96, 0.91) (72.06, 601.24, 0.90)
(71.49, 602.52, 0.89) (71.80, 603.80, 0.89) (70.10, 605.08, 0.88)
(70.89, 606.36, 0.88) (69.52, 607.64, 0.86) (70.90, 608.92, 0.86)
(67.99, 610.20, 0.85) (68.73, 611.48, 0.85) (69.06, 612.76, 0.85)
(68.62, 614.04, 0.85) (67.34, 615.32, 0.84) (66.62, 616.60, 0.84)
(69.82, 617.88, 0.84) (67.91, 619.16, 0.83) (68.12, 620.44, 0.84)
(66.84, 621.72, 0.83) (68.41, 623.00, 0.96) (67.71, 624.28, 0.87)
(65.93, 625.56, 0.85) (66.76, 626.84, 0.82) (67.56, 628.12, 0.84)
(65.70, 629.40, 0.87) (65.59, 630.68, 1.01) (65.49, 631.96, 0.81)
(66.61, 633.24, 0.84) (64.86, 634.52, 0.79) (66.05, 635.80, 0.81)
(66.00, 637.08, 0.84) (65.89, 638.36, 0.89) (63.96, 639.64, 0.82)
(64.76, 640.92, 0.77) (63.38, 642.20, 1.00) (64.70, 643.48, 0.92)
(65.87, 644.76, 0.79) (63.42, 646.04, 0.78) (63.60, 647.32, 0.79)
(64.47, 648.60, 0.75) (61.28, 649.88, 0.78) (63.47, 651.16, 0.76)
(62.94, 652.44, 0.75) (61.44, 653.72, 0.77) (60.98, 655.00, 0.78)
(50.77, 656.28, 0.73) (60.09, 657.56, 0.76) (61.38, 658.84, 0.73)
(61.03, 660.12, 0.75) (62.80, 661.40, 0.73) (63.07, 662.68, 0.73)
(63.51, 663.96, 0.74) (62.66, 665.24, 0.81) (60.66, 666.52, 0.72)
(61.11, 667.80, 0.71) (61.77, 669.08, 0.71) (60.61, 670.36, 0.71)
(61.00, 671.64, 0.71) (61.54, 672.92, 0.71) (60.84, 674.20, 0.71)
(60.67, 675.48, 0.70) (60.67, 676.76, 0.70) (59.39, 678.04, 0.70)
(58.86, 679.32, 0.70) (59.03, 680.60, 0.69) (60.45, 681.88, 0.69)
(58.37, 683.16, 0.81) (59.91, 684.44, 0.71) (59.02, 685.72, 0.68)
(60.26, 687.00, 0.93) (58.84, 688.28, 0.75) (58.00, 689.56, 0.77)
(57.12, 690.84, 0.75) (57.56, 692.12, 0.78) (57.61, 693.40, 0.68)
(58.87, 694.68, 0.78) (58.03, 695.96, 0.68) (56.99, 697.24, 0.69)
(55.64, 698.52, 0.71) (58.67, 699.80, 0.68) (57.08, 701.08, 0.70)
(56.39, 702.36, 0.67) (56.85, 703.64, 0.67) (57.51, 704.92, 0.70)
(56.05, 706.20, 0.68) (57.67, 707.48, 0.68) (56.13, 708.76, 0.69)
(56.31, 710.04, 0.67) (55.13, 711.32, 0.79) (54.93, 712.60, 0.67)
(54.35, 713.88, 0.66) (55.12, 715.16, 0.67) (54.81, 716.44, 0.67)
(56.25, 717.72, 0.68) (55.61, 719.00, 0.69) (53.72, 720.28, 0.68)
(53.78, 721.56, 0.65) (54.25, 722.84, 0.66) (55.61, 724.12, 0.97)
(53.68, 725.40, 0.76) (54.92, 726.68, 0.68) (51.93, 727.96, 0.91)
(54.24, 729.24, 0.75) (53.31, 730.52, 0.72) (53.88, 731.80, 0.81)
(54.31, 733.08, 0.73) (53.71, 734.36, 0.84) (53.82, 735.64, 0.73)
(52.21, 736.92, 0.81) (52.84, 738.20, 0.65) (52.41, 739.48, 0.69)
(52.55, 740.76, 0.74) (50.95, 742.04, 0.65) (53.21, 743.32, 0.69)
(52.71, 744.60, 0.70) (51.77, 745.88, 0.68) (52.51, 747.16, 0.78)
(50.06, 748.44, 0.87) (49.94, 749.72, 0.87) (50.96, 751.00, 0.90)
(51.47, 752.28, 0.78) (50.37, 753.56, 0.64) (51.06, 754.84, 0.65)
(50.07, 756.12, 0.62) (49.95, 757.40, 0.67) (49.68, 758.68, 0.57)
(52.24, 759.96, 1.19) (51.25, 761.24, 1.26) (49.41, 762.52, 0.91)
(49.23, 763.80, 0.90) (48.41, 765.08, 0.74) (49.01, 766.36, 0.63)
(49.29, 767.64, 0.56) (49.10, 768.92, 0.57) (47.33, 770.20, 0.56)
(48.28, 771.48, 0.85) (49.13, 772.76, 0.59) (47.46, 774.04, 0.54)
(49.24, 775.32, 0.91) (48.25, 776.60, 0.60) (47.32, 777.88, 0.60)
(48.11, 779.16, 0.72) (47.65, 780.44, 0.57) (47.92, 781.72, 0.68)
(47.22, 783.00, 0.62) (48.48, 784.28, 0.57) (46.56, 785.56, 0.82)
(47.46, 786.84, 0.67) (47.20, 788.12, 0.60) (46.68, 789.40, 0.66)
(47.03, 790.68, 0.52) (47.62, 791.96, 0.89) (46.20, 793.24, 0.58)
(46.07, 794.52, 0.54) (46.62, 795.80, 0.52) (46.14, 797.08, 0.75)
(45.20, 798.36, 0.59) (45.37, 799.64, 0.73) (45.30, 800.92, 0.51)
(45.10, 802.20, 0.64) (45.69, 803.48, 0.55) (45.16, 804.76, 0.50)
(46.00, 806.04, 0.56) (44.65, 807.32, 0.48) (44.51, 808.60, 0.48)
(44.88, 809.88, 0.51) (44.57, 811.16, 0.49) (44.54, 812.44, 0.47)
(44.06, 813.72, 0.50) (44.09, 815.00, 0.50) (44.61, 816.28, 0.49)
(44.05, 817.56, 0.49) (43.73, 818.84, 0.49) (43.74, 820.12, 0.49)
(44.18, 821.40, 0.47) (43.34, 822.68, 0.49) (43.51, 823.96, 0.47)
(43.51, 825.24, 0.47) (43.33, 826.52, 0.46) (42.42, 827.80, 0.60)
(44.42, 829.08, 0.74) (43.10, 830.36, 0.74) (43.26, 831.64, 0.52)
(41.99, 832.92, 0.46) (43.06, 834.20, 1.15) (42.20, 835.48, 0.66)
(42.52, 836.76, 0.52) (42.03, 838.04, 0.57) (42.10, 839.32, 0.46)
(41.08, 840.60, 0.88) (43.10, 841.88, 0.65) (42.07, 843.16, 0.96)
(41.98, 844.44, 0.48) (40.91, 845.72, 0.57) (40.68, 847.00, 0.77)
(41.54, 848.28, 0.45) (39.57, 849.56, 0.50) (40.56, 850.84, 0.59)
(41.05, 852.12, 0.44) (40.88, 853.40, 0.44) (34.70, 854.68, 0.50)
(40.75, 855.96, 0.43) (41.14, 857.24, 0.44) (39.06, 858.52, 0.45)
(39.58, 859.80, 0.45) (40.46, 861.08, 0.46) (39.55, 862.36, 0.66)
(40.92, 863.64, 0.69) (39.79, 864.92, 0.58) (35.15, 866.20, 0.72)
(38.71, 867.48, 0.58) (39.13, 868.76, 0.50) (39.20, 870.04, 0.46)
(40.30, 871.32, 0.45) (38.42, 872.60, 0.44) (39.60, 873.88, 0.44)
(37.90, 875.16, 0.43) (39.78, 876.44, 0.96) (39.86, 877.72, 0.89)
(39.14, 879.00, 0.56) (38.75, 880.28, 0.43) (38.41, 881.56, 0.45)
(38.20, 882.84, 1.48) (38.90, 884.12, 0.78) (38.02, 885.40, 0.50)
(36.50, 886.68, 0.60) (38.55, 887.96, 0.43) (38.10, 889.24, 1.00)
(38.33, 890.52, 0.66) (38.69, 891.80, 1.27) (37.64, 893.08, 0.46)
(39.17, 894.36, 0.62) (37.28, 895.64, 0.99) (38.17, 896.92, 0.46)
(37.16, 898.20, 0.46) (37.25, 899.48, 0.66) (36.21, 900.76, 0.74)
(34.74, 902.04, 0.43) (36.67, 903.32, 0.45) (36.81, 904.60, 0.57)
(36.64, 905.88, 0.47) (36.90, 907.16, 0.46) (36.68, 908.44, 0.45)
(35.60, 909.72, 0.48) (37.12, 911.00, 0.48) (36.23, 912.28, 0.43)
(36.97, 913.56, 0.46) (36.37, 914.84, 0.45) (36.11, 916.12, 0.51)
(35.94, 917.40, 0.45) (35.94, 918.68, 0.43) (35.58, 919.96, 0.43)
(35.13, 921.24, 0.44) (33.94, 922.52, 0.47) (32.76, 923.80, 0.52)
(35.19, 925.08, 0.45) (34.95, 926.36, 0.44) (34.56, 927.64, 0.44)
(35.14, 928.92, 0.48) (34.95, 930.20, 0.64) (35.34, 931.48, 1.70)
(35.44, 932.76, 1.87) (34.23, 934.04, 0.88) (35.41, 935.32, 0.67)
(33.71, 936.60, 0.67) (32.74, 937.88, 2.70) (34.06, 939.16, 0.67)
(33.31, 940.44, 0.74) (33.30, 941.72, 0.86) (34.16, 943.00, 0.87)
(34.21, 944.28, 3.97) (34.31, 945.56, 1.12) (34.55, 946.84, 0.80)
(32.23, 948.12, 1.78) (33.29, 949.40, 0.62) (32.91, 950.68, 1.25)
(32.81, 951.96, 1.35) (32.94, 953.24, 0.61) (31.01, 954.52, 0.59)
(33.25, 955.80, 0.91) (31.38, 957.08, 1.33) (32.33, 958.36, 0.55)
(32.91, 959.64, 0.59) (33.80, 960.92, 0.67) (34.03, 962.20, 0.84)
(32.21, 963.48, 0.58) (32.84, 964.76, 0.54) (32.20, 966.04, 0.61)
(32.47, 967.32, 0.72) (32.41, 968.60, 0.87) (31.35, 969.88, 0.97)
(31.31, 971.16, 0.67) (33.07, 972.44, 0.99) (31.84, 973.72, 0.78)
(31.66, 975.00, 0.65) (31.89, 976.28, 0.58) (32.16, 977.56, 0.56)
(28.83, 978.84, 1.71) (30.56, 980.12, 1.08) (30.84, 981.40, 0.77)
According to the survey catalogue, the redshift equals 0.000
